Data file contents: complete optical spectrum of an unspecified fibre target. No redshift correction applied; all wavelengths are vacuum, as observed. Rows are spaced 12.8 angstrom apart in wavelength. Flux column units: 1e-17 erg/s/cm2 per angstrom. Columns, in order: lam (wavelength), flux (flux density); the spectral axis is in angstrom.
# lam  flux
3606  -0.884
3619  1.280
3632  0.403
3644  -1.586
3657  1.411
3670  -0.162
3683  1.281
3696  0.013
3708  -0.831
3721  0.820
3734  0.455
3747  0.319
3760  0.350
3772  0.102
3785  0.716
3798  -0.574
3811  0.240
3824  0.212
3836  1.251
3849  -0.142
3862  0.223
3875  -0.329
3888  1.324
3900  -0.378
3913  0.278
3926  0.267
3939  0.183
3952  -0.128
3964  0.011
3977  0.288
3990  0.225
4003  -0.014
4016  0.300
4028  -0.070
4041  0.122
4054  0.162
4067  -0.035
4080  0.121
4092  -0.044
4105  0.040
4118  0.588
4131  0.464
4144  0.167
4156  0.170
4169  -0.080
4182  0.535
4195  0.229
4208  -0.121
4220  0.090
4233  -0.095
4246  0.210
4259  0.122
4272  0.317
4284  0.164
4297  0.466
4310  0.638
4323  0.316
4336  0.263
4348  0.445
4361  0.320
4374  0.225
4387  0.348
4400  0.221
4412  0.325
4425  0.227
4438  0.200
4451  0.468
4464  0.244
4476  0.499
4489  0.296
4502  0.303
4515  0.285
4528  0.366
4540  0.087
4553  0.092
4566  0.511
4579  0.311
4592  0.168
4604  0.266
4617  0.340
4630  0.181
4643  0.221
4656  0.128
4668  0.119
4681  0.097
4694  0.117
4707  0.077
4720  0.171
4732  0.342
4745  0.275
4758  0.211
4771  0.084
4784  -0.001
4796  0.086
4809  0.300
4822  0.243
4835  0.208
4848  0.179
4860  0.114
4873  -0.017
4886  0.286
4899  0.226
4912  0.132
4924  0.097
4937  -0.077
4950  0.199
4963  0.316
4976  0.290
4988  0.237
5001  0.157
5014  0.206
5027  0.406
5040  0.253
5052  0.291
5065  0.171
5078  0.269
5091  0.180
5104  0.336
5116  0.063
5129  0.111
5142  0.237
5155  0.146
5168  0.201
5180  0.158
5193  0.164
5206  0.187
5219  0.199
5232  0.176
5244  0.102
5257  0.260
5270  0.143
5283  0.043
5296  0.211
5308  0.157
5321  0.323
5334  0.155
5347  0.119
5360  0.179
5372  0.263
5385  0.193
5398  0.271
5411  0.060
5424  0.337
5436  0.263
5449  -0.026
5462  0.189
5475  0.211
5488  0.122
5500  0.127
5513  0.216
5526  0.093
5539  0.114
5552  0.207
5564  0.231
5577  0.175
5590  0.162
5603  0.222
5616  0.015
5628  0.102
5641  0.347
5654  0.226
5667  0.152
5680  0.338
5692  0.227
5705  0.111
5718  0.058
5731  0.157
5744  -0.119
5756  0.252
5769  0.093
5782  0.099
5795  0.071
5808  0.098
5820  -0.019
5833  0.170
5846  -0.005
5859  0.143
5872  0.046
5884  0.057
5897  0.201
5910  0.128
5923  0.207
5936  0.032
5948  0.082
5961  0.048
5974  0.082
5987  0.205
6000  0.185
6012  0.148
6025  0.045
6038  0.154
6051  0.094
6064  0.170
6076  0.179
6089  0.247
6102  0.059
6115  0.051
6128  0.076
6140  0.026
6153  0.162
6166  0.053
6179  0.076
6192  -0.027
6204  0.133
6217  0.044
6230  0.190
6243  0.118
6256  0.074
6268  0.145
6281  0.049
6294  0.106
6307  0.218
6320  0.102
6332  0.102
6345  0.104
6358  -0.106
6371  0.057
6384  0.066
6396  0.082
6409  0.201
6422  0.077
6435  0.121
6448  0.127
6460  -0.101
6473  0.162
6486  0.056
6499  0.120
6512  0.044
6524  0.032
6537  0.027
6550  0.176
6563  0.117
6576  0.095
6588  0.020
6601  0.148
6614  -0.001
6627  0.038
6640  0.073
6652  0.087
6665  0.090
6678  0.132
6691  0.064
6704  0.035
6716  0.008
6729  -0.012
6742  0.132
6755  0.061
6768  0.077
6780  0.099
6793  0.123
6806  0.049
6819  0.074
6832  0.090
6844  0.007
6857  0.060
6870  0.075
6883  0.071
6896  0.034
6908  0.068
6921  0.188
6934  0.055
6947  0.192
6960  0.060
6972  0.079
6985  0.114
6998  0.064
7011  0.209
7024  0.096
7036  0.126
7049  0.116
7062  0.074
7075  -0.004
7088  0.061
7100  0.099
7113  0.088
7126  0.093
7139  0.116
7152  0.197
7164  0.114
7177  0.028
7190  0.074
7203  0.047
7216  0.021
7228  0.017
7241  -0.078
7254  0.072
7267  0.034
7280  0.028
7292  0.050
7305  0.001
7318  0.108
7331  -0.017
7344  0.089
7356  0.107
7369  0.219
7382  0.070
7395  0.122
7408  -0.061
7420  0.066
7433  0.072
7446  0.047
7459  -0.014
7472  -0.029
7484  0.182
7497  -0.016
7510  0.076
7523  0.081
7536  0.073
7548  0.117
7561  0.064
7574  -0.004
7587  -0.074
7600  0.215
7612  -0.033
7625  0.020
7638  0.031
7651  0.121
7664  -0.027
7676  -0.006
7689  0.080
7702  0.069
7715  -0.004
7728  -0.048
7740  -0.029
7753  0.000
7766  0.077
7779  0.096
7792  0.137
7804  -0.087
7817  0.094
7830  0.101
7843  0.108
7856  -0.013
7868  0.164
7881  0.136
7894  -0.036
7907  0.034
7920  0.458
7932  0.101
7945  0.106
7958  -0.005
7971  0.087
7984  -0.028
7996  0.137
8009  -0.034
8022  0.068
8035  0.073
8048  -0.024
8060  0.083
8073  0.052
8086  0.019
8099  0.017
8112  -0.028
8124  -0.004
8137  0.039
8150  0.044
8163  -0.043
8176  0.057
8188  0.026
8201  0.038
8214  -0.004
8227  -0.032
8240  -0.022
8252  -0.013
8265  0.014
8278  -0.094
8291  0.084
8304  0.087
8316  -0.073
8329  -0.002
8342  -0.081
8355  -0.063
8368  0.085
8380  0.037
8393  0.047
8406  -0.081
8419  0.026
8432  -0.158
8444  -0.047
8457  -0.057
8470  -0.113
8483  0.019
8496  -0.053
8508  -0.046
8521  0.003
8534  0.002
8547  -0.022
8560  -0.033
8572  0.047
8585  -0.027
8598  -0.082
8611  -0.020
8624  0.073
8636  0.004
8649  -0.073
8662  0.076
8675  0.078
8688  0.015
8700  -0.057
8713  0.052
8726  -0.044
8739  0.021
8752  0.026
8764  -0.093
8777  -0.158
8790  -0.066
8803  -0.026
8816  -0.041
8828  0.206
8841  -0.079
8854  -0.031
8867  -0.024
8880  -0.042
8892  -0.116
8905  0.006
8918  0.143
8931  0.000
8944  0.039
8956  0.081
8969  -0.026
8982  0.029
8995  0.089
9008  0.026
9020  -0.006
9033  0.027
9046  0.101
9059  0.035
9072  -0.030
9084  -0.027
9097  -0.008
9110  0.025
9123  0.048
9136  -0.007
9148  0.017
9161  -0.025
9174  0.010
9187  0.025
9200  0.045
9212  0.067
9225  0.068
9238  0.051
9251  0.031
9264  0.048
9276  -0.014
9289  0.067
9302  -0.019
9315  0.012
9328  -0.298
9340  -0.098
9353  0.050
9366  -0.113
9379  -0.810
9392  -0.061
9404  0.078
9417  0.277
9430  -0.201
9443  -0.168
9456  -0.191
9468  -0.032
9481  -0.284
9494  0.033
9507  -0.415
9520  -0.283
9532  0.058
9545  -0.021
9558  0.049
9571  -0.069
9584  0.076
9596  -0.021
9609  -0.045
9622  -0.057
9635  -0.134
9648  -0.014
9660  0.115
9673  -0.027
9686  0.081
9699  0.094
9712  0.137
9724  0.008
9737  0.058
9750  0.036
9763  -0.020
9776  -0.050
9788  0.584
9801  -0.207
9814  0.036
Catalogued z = 1.049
